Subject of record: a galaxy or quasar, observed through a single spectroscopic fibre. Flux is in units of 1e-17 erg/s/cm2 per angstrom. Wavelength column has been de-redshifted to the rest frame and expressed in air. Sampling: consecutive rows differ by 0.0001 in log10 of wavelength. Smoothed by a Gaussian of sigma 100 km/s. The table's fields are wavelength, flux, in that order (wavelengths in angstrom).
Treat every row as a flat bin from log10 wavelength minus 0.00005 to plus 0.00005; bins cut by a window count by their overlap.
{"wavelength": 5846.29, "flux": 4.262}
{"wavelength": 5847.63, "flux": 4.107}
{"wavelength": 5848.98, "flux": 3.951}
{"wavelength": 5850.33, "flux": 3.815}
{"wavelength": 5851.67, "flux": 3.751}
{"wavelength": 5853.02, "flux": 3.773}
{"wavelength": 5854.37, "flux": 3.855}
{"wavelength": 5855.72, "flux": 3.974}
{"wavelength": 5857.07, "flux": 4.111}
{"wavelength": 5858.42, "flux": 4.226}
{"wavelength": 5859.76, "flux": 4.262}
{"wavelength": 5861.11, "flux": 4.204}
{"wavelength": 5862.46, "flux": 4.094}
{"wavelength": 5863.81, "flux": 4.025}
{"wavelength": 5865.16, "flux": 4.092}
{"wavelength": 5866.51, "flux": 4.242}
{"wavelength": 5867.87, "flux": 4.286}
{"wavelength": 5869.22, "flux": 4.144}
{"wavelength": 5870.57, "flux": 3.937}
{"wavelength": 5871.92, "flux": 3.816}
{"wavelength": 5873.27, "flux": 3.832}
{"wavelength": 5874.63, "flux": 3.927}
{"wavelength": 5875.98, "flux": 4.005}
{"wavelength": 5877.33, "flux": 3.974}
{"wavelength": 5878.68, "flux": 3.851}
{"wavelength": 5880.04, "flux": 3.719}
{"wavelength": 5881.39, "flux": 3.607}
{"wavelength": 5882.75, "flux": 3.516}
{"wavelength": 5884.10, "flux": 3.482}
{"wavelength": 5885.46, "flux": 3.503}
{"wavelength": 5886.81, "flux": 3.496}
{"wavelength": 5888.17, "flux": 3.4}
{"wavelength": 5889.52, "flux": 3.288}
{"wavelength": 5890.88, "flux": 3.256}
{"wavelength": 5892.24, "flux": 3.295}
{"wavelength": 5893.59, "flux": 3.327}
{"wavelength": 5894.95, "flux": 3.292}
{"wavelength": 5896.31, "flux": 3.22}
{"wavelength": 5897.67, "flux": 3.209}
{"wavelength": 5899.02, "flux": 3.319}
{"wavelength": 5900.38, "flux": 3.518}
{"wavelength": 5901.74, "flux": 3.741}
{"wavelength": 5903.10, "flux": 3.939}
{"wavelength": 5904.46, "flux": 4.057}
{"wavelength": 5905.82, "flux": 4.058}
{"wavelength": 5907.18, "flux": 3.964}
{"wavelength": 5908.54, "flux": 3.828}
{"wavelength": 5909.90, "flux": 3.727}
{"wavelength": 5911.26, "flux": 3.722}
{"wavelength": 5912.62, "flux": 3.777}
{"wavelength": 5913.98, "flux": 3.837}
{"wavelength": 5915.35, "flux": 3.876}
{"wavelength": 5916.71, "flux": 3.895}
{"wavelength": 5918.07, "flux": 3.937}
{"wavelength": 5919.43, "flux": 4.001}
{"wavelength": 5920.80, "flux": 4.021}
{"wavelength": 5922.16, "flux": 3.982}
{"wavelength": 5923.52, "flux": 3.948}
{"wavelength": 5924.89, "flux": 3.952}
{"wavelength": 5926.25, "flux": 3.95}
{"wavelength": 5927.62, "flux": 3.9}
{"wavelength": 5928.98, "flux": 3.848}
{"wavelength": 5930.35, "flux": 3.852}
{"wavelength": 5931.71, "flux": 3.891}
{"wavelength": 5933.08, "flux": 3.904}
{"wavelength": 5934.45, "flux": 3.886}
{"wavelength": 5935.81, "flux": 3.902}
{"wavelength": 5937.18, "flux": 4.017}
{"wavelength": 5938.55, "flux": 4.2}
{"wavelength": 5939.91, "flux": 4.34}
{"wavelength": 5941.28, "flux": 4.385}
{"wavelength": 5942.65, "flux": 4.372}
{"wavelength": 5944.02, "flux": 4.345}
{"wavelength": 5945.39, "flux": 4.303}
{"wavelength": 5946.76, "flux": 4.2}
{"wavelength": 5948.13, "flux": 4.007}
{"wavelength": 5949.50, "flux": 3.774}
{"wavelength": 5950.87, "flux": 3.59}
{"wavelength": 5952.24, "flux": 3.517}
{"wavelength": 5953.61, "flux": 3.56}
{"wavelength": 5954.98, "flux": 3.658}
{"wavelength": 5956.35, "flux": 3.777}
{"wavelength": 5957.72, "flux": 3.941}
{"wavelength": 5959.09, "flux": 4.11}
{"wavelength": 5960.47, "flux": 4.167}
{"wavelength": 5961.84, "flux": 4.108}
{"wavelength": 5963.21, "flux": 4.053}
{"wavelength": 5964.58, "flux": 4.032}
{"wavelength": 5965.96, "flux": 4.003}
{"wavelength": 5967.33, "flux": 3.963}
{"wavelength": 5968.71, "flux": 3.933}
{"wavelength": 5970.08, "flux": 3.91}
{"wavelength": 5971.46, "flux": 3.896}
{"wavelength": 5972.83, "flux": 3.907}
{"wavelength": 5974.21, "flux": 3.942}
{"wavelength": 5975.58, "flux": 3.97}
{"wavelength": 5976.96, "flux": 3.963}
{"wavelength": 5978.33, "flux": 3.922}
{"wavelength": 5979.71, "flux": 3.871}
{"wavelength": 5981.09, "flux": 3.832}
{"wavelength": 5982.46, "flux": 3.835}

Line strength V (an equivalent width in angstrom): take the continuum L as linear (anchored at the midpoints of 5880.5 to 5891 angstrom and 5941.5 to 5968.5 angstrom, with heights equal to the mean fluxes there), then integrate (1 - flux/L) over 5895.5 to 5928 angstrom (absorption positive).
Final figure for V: -1.3 angstrom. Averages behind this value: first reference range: 3.46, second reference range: 3.98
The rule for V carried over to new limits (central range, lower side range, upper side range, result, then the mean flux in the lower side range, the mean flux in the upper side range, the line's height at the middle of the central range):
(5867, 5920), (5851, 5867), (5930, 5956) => 4.14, 4.05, 3.98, 4.02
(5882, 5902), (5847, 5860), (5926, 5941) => 2.99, 3.97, 3.98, 3.98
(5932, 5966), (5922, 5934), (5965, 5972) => -0.69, 3.91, 3.94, 3.93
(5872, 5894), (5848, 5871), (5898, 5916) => 1.78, 4.04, 3.79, 3.92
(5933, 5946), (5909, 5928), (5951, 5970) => -0.93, 3.89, 3.9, 3.9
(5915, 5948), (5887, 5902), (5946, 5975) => -3.40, 3.35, 3.91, 3.66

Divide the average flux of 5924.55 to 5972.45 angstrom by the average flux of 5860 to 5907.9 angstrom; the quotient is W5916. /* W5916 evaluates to 1.06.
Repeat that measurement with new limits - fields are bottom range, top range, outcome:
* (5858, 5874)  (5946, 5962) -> 0.94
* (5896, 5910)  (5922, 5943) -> 1.09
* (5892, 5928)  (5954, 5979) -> 1.05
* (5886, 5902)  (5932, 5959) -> 1.19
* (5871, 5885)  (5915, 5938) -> 1.04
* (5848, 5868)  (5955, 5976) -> 0.98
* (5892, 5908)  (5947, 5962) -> 1.07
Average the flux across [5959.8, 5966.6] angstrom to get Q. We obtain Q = 4.07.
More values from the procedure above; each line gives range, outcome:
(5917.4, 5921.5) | 3.99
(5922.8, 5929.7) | 3.92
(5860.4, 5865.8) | 4.1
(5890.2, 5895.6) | 3.29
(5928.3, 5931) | 3.85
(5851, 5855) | 3.79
